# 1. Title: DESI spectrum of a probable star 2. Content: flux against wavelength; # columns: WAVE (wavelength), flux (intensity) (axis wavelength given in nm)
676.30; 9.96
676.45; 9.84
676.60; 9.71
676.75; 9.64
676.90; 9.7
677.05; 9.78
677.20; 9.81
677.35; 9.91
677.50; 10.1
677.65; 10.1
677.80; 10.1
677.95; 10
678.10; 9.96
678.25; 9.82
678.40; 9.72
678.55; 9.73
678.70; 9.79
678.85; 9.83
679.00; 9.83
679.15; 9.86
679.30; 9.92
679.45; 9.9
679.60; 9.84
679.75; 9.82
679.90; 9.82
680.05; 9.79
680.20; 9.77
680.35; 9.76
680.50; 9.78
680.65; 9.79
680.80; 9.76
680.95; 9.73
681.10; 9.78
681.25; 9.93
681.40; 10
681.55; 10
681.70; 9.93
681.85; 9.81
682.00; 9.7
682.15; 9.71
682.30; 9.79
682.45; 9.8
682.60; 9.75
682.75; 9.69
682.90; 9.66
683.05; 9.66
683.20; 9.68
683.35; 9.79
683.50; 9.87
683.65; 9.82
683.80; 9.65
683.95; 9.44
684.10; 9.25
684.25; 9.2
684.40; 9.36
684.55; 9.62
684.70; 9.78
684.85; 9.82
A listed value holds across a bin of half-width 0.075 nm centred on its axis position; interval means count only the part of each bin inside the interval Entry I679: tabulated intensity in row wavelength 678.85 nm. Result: 9.83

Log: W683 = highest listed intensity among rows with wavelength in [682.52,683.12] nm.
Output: 9.75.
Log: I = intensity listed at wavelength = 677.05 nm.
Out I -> 9.78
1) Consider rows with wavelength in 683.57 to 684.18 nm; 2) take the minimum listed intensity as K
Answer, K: 9.25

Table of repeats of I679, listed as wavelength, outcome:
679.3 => 9.92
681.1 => 9.78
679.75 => 9.82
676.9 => 9.7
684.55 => 9.62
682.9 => 9.66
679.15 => 9.86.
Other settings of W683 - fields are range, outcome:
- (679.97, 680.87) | 9.79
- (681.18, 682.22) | 10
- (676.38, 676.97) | 9.84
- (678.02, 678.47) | 9.96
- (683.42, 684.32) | 9.87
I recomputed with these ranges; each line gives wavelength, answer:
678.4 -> 9.72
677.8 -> 10.1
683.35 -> 9.79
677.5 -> 10.1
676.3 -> 9.96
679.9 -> 9.82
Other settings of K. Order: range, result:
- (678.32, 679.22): 9.72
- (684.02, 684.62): 9.2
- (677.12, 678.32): 9.81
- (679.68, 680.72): 9.76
